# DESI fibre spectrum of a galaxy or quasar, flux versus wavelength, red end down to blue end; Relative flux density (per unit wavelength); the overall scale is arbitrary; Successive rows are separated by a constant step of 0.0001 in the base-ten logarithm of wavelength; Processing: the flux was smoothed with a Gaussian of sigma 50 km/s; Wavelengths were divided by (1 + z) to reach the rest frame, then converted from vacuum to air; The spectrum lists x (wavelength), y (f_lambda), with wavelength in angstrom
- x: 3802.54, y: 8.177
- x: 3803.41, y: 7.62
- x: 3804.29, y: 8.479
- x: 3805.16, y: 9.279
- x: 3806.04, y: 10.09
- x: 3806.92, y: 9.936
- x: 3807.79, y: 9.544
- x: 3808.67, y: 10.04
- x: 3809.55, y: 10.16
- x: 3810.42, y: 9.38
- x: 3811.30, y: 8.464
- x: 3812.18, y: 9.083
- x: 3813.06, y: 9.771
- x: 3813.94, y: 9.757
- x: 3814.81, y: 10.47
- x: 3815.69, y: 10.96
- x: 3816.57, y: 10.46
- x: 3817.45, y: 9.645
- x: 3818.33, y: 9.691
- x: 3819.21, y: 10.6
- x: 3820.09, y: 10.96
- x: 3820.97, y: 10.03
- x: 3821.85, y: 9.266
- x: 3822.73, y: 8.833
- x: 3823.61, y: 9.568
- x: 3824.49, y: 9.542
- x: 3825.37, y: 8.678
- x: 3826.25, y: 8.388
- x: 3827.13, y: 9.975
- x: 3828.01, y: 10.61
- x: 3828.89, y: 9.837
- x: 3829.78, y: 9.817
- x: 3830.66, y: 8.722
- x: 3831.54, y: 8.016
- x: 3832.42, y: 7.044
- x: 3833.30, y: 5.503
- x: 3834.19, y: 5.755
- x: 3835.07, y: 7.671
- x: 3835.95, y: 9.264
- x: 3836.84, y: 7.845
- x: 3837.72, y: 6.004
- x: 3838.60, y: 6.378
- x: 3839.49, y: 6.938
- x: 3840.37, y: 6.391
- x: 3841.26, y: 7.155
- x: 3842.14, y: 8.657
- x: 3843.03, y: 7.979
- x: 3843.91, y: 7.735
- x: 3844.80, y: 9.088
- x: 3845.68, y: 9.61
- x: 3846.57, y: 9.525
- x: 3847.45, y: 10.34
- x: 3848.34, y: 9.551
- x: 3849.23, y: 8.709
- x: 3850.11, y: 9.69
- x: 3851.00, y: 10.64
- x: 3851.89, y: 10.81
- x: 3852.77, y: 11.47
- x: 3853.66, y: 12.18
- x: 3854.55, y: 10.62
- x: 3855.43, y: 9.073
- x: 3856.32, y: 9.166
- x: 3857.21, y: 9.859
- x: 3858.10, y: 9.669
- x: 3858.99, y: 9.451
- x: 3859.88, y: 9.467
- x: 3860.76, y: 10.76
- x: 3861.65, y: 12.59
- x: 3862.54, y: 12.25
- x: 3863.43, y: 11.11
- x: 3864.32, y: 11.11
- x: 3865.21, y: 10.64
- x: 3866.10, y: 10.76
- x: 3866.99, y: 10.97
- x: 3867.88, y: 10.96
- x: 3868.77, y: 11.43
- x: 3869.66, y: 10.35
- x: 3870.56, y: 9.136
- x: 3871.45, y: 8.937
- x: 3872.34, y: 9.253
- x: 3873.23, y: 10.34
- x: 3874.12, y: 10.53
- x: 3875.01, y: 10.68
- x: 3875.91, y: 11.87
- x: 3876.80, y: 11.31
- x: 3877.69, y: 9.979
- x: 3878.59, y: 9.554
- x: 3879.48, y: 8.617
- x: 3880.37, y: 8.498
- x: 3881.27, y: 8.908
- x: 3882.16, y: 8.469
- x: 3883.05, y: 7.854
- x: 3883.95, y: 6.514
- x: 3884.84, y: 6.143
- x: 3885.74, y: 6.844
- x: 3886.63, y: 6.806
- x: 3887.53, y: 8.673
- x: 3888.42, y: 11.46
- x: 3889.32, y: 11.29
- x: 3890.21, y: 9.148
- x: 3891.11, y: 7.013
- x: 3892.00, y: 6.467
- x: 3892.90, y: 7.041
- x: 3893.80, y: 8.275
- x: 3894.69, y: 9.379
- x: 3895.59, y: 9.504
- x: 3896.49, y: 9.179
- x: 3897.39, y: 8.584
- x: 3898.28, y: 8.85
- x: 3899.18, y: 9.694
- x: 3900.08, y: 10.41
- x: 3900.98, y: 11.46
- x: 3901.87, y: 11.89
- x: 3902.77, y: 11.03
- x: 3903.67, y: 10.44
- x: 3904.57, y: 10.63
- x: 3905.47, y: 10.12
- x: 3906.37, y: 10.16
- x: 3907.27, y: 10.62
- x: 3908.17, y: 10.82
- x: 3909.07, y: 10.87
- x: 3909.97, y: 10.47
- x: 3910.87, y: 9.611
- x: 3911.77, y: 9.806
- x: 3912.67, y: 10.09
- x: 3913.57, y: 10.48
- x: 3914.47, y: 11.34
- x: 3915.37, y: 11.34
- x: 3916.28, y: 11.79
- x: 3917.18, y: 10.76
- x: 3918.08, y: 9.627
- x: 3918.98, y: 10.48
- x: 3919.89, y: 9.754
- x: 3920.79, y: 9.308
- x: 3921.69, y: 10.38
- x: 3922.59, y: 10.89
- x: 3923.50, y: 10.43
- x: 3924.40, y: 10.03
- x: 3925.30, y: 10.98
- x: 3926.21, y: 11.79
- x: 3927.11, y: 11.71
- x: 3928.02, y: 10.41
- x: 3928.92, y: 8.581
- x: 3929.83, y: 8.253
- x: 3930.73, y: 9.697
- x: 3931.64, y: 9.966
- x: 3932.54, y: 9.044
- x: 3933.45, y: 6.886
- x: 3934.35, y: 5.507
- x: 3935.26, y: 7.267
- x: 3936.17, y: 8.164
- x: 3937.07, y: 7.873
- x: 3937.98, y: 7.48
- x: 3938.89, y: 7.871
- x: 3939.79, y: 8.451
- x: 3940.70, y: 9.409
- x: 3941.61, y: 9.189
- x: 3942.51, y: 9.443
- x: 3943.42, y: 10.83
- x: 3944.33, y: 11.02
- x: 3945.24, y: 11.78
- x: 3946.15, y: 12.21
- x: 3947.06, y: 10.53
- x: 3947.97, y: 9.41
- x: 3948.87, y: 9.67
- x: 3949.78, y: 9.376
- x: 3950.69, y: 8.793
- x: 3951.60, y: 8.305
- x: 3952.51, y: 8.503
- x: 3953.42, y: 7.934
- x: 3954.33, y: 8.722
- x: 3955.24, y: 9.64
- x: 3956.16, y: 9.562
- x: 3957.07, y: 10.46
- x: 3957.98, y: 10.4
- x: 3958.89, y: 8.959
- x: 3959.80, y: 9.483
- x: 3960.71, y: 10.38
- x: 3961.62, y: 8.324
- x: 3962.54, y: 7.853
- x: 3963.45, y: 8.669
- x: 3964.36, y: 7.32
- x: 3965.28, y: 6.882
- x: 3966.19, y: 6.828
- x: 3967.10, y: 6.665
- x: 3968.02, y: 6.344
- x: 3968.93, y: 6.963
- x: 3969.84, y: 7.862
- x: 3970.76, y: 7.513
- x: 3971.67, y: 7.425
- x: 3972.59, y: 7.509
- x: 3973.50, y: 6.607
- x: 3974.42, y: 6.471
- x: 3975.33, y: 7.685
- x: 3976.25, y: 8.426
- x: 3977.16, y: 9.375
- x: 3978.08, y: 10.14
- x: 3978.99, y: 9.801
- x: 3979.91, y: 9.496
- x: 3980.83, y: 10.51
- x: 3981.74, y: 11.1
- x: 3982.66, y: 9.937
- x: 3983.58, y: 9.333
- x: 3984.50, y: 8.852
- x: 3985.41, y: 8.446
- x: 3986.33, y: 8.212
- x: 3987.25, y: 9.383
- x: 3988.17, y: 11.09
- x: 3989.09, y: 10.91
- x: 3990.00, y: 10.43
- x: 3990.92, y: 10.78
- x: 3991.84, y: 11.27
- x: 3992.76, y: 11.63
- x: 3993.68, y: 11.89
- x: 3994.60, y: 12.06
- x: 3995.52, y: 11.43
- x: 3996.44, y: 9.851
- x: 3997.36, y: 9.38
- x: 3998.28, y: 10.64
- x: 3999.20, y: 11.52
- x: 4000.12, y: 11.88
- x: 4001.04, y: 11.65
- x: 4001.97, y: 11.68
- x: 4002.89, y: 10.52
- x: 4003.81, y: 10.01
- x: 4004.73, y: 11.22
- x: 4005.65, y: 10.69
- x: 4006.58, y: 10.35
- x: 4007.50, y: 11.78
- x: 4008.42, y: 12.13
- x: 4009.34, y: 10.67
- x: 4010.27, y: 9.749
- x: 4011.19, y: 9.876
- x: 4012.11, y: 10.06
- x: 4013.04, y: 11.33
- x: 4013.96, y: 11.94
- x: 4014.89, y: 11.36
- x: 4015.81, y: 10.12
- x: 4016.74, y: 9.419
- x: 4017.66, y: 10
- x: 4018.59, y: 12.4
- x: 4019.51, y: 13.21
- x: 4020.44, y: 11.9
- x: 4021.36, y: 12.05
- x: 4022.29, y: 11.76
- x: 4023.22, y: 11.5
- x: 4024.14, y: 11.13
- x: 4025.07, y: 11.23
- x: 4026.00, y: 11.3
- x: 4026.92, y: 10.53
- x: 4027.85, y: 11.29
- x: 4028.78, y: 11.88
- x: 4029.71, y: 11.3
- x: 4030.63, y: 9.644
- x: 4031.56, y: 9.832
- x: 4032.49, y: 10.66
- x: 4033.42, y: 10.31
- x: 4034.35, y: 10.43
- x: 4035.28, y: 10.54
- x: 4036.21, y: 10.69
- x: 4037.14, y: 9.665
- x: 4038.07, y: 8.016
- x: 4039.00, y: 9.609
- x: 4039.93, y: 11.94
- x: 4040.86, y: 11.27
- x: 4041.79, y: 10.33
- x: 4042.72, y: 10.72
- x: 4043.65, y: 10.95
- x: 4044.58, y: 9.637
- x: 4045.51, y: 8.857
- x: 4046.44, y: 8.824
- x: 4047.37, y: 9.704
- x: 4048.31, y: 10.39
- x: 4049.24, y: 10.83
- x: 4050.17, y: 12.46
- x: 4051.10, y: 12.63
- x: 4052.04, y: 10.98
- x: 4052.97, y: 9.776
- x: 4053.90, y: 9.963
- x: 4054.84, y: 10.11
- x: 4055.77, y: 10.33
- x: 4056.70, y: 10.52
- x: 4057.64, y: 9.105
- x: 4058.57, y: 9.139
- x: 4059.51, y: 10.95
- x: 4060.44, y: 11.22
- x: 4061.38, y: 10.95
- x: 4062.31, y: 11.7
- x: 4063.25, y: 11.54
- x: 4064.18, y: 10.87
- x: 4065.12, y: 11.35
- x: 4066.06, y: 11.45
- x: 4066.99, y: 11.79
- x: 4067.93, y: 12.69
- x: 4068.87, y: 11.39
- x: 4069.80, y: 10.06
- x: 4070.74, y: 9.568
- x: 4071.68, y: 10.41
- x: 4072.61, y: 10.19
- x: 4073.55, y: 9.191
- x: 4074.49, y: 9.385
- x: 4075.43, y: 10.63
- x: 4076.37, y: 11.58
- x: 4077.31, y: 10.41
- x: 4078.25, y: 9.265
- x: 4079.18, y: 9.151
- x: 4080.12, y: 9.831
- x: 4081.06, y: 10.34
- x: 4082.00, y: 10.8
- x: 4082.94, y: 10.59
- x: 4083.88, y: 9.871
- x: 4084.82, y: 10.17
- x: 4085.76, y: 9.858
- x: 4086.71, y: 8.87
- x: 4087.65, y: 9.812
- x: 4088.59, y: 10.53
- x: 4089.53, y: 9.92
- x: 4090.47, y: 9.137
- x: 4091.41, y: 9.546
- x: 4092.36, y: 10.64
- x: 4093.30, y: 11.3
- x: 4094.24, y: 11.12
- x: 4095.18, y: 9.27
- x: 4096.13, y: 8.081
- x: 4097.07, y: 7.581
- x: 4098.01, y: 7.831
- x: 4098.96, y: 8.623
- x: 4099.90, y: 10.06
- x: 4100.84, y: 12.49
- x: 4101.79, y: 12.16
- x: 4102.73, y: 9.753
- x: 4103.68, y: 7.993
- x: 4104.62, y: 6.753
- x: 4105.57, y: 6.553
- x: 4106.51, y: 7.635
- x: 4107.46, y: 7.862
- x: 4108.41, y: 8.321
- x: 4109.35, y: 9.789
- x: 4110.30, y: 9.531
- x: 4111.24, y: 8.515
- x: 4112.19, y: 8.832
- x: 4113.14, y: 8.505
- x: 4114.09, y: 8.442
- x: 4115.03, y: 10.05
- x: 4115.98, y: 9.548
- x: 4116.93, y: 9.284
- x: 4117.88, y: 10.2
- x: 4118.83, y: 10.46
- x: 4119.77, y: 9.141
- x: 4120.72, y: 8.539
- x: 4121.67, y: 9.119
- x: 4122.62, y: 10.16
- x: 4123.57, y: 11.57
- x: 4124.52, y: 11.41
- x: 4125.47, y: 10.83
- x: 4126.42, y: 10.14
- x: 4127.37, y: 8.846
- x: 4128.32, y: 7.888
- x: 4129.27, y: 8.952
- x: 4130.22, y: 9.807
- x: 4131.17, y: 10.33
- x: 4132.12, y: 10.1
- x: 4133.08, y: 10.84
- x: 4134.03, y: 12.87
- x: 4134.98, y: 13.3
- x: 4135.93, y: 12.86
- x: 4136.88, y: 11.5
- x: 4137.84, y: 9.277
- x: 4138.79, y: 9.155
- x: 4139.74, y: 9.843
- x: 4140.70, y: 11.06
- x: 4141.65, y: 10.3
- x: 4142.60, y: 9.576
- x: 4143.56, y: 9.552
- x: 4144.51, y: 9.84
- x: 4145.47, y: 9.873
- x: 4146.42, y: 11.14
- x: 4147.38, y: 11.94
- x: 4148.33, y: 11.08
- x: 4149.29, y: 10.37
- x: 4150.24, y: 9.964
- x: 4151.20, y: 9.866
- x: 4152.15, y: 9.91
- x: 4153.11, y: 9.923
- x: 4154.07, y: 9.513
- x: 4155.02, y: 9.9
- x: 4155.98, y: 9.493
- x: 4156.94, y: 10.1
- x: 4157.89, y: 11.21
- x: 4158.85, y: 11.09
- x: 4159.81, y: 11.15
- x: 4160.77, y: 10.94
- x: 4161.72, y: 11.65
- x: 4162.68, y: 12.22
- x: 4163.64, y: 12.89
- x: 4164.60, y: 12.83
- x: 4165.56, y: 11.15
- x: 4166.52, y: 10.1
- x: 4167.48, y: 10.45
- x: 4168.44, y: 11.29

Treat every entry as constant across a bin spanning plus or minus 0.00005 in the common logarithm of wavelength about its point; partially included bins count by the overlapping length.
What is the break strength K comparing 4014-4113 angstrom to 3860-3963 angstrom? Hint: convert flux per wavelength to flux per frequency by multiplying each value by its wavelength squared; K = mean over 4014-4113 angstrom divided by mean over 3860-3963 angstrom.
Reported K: 1.1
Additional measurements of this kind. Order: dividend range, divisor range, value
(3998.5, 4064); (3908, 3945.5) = 1.17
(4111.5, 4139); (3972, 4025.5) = 1.03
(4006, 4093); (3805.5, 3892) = 1.25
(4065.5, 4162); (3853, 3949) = 1.14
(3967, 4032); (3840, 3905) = 1.14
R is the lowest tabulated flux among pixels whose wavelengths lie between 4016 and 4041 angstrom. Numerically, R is 8.016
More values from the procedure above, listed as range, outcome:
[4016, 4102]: 7.581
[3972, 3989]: 6.471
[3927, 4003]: 5.507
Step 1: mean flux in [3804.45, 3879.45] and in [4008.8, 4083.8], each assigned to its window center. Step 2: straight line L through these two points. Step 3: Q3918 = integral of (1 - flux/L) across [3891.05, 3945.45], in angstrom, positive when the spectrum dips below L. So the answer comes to 1.5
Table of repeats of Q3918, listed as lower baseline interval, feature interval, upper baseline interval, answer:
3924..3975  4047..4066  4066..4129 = -2.6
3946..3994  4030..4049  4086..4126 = -1.8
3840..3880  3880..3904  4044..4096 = 2.8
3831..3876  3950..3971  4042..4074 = 3.4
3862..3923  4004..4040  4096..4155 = -3.8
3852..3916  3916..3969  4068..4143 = 3.5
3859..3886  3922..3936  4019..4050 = 1.0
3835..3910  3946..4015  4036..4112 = 1.2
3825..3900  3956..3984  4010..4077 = 4.4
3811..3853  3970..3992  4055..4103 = 1.3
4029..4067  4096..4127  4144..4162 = 3.6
